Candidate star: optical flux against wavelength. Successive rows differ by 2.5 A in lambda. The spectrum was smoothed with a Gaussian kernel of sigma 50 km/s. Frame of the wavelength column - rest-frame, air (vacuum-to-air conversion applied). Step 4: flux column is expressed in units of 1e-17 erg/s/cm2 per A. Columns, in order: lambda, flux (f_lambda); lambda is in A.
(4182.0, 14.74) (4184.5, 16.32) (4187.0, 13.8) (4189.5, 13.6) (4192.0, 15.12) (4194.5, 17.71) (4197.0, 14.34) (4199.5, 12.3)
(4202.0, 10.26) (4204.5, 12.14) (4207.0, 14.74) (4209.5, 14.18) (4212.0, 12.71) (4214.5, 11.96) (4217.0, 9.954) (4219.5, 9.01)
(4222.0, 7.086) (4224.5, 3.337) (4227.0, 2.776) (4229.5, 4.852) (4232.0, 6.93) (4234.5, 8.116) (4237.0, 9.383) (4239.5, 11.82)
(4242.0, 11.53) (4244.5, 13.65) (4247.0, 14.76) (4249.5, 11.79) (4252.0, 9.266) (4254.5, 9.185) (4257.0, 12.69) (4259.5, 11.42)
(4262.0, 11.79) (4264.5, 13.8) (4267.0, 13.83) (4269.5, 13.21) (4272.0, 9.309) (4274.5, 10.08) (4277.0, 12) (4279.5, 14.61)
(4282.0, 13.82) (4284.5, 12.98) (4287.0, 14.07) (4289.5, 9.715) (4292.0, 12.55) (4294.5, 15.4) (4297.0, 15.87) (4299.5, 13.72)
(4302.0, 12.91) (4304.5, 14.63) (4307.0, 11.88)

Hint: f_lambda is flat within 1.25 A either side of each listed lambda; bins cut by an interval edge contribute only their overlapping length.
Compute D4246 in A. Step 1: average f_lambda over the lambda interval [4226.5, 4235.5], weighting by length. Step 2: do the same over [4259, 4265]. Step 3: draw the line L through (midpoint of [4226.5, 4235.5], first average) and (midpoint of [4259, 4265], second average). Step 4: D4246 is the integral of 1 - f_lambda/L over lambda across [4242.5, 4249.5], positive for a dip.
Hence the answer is -3.6 A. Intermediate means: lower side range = 5.84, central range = 13.5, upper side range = 12.3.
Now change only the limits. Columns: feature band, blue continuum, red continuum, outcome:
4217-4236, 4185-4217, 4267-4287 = 9.9 A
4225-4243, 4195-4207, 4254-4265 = 6.7 A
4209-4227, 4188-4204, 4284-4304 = 6.1 A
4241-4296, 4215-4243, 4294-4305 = -4.8 A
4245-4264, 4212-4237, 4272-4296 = -3.1 A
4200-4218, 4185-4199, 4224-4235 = -3.5 A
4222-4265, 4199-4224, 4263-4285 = 8.2 A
